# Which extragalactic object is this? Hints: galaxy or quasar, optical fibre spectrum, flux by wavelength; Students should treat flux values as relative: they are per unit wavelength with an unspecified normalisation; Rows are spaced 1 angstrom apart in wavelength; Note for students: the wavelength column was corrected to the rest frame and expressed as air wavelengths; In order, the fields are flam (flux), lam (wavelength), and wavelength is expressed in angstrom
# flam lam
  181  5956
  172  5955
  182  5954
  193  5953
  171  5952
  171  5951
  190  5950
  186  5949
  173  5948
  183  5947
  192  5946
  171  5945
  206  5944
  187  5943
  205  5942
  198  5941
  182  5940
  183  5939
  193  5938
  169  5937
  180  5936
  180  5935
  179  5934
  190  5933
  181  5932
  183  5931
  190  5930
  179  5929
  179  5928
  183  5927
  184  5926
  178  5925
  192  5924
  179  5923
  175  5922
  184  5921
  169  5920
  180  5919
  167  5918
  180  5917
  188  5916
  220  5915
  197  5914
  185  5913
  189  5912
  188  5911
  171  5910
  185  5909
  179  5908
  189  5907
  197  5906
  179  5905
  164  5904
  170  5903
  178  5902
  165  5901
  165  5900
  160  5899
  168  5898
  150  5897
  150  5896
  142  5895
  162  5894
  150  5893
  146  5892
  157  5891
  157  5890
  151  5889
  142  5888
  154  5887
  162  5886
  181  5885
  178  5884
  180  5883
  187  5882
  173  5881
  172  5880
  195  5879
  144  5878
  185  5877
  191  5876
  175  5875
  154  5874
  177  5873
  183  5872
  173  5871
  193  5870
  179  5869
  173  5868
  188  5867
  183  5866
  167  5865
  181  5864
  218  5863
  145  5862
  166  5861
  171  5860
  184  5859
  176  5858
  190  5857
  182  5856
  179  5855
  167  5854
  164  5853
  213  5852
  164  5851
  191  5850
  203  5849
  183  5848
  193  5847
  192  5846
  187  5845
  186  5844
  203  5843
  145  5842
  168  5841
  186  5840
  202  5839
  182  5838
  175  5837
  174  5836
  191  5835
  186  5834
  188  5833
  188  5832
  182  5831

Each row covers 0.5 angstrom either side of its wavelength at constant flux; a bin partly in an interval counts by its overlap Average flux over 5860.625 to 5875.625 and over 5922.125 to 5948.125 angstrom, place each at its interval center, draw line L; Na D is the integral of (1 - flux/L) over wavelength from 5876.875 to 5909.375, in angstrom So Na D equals 2.4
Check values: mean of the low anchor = 177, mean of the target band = 167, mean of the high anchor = 185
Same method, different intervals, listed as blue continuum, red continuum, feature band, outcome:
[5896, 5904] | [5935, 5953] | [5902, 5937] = -1.88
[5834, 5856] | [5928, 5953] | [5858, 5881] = 0.82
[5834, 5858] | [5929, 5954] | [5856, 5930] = 3.69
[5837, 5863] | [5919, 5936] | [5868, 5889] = 0.94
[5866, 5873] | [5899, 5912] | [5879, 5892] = 0.94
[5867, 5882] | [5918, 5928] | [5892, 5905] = 1.30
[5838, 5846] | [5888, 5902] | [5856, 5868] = -0.42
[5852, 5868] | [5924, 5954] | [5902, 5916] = -0.26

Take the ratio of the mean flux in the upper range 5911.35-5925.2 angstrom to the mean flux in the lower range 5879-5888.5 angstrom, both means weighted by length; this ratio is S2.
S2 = 1.1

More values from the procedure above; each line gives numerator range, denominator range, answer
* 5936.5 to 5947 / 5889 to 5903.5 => 1.19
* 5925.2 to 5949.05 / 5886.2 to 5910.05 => 1.13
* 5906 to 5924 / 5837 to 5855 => 1.00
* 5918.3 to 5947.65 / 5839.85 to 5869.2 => 1.02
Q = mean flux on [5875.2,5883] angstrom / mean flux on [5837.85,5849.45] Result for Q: 1.0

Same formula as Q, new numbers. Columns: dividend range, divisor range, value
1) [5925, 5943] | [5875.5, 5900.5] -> 1.12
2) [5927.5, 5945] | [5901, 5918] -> 1.01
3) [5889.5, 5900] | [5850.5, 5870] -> 0.87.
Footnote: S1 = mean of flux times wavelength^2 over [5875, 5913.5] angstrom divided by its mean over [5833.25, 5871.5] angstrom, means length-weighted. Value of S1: 0.95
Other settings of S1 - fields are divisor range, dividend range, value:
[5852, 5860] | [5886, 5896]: 0.86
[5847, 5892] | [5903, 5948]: 1.07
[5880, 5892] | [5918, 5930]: 1.10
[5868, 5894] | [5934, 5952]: 1.11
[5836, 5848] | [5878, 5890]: 0.93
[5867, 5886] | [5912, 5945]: 1.06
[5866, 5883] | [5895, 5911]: 0.97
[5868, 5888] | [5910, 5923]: 1.07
